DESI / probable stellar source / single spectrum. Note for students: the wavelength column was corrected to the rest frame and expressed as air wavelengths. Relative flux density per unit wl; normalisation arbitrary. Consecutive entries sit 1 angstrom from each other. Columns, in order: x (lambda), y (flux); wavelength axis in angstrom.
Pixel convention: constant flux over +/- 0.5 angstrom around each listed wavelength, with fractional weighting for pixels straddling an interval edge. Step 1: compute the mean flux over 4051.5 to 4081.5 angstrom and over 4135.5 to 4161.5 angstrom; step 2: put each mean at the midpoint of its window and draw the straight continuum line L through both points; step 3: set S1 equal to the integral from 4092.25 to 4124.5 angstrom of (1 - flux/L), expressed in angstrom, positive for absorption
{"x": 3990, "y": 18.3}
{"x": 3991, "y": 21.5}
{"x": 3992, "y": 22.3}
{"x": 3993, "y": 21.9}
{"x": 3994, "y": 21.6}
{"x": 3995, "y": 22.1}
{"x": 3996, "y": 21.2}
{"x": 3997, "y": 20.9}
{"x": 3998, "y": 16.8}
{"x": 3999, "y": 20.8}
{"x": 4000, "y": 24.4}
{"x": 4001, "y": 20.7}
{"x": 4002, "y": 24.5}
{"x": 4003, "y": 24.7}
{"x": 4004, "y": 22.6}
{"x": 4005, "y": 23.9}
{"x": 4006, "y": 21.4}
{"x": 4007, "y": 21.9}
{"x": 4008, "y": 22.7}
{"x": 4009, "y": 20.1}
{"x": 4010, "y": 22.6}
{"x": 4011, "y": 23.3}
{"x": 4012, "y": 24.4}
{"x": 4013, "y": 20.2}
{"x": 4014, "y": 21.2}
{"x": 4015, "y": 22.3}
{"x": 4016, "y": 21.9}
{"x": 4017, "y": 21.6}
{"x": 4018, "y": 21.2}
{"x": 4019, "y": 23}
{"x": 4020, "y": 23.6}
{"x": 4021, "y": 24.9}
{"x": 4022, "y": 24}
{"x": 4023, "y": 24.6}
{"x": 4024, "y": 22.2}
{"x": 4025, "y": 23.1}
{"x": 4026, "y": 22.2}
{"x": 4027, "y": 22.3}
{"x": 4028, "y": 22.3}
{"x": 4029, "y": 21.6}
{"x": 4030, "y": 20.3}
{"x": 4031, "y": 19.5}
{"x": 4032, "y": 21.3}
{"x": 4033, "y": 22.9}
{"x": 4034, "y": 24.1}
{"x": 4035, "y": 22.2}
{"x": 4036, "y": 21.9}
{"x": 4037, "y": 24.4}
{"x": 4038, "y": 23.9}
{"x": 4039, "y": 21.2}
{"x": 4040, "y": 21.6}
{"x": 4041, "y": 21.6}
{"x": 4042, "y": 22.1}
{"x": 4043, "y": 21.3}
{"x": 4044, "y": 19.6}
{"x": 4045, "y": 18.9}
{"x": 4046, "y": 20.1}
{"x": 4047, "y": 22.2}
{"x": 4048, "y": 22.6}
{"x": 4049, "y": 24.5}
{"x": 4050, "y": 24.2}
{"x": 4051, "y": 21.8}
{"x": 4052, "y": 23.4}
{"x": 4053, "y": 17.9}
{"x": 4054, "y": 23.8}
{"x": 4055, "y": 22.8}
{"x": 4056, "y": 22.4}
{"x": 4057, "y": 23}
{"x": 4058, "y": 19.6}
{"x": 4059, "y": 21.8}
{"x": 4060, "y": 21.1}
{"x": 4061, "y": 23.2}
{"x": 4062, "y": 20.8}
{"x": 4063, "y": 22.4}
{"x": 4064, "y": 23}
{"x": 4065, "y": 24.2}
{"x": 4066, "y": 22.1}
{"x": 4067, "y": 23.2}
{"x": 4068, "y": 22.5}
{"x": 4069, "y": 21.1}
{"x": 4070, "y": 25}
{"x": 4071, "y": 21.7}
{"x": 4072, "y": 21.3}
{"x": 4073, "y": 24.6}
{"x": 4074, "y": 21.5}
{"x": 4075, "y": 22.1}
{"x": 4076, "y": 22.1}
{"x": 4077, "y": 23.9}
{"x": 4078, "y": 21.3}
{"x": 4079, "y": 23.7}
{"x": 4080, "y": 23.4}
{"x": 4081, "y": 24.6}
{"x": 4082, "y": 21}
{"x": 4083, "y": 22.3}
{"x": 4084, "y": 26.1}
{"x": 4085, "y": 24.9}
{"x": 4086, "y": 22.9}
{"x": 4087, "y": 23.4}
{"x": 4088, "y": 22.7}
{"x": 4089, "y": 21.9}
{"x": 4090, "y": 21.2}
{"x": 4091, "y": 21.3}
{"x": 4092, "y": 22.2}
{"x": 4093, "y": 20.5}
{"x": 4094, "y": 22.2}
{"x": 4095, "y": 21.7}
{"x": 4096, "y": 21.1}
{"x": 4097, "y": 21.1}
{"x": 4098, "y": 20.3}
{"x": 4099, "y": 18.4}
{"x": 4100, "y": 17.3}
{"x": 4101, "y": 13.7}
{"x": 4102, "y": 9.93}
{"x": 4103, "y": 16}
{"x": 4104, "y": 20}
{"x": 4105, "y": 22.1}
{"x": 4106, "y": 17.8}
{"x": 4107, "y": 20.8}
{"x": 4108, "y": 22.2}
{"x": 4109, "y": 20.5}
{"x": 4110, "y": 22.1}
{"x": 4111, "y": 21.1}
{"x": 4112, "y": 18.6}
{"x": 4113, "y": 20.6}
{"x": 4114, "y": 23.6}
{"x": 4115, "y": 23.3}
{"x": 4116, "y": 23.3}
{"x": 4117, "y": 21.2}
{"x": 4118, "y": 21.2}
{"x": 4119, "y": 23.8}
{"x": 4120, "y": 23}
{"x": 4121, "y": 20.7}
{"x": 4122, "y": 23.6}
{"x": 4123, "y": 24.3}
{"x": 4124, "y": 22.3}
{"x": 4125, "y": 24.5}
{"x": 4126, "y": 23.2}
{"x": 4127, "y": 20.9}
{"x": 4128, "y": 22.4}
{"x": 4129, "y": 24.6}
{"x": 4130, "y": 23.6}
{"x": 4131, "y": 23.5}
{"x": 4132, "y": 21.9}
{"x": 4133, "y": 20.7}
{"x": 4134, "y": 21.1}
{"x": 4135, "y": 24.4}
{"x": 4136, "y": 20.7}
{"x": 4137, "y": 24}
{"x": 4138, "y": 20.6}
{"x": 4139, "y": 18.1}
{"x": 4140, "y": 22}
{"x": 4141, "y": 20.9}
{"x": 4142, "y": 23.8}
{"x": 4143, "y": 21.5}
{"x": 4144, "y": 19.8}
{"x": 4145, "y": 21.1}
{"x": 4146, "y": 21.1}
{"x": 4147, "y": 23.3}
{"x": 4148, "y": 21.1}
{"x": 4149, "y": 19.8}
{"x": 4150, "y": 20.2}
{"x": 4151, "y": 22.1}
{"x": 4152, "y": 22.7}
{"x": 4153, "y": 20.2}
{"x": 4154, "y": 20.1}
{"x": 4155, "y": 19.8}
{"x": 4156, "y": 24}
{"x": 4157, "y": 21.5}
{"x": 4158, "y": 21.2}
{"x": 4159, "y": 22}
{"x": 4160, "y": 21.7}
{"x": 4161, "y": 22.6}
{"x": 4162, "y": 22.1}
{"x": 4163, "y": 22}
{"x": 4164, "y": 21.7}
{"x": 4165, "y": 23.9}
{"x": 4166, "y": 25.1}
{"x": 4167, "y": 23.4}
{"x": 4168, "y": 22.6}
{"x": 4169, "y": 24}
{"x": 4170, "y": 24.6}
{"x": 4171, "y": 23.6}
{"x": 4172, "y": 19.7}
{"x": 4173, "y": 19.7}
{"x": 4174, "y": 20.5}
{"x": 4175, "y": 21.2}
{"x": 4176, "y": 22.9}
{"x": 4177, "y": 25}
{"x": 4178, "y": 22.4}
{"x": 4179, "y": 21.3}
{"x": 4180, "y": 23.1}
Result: 1.9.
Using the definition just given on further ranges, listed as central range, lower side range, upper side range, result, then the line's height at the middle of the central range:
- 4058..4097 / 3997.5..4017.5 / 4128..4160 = -1.05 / 21.9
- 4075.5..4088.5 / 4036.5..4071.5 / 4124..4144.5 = -0.66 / 22.1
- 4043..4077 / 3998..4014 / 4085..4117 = -1.36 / 21.3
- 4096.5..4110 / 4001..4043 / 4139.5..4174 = 2.14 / 22.1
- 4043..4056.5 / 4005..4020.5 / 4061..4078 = 0.35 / 22.4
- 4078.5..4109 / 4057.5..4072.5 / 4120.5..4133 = 2.19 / 22.5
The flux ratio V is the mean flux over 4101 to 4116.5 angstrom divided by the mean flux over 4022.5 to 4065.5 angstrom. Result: 0.90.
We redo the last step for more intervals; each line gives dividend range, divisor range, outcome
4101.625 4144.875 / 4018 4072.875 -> 0.97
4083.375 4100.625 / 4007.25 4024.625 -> 0.96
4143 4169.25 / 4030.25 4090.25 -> 0.98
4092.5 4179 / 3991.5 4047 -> 0.97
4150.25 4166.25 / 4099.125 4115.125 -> 1.14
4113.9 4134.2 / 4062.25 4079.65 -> 1.00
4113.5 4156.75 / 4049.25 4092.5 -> 0.98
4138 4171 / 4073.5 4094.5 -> 0.97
